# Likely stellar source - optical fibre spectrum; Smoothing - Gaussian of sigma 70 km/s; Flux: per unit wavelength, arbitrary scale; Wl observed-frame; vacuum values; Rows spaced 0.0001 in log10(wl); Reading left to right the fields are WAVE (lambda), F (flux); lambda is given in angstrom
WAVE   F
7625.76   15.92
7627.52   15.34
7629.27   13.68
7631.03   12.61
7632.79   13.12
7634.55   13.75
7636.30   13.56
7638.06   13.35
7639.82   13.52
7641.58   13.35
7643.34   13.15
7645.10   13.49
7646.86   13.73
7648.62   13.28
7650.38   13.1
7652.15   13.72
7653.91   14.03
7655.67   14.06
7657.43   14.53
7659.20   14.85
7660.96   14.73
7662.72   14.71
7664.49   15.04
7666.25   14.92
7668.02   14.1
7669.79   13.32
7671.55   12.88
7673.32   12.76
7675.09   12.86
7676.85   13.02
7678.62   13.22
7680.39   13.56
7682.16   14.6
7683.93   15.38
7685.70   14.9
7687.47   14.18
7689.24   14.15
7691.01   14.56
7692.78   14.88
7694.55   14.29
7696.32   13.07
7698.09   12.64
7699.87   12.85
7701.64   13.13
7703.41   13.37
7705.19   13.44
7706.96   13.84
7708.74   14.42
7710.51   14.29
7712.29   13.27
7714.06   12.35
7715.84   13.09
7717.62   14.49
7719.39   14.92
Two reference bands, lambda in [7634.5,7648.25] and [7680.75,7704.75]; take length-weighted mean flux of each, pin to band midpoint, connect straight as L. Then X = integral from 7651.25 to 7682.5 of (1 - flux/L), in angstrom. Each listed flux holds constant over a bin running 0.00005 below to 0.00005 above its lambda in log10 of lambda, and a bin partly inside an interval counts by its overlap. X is -0.47 angstrom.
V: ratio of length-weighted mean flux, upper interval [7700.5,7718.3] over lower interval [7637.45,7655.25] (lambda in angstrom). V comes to 1.0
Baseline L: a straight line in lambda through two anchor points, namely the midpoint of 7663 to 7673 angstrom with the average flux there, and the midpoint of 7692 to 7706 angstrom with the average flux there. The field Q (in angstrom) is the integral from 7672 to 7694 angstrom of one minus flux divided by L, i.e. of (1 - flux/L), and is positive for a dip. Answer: -0.4 angstrom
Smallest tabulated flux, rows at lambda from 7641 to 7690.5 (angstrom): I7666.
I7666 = 12.76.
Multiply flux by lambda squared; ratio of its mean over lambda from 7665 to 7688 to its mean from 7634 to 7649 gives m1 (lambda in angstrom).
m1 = 1.0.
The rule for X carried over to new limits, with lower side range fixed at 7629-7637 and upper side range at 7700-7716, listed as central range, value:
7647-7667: -1.33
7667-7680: 0.19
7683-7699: -0.96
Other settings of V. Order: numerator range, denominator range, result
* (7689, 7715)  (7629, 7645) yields 1.02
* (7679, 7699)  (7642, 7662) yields 1.02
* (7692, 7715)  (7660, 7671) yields 0.94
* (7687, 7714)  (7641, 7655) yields 1.02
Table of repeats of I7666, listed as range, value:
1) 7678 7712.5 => 12.64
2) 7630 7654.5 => 12.61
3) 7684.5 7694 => 14.15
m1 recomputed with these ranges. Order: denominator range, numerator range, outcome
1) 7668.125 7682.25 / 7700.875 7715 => 1.03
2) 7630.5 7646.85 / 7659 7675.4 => 1.06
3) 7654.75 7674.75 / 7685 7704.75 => 0.98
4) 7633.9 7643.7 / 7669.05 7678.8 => 0.97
